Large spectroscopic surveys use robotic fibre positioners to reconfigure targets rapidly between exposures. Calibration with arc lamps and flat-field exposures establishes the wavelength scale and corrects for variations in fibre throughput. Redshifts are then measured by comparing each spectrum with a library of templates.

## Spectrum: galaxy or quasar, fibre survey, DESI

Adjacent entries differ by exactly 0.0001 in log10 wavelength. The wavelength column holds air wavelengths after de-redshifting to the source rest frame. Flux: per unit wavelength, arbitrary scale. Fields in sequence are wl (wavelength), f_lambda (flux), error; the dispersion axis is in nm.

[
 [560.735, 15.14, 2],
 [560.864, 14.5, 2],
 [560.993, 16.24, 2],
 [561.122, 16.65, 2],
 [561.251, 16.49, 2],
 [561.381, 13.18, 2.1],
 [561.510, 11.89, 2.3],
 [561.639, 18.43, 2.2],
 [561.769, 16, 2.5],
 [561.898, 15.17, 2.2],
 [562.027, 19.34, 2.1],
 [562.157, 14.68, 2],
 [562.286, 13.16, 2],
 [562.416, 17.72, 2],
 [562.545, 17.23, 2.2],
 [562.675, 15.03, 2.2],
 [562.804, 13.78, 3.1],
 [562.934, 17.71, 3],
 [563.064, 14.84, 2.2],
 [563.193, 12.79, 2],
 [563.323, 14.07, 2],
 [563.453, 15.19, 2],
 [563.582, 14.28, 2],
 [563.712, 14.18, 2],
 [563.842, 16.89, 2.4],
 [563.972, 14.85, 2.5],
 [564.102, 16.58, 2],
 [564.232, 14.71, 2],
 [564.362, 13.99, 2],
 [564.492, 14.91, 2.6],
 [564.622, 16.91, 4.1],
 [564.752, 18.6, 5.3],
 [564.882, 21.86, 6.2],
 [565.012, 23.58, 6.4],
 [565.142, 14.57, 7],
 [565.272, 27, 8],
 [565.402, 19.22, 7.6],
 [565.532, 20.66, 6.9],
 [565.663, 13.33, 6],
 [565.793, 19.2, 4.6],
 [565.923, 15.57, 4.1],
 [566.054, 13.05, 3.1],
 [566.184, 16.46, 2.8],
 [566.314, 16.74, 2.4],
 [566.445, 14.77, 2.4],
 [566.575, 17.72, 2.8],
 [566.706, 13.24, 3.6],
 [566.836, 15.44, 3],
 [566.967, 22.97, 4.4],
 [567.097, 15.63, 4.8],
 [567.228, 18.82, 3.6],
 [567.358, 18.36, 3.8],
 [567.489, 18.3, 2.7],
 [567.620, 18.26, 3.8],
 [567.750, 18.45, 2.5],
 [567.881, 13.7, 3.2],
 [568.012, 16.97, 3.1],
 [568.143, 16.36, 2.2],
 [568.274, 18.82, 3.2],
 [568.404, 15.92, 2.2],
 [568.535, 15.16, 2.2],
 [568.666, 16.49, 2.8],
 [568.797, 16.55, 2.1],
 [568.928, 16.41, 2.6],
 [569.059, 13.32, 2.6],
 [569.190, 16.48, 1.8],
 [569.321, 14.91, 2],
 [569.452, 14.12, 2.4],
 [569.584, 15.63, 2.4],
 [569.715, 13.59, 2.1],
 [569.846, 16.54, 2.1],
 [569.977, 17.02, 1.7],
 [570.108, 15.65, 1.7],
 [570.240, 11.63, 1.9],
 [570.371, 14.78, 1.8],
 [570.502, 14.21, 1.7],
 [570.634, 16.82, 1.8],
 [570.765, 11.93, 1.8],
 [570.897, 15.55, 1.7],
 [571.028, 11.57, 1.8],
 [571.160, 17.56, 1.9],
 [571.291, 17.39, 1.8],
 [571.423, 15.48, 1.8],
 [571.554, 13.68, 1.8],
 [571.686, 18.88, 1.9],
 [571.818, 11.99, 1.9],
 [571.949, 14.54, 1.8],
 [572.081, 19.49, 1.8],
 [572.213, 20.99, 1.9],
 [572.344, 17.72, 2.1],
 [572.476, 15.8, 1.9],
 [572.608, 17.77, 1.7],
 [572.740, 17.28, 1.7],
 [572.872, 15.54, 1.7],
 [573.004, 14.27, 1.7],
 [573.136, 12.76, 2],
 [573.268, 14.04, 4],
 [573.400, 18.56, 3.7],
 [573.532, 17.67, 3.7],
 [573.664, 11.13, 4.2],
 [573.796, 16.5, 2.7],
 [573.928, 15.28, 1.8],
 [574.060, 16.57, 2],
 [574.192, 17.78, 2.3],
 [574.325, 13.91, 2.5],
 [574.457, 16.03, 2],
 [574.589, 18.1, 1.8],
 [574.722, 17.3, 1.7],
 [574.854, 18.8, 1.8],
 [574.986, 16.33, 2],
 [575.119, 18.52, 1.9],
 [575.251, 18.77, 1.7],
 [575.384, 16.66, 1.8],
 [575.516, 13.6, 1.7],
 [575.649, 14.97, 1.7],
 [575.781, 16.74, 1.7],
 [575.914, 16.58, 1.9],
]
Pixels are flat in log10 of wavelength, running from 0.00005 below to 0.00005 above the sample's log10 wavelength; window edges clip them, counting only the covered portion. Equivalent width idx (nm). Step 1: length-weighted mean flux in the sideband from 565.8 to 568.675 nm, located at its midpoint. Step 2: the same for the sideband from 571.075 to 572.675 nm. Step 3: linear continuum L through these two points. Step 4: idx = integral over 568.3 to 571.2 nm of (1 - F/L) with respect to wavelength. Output 0.28 nm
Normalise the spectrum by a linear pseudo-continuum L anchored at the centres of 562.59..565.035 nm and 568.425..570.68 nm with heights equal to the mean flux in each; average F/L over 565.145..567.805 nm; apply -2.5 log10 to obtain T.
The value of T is -0.13 mag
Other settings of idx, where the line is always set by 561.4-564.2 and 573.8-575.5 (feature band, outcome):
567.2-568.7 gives -0.101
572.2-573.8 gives 0.066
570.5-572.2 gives 0.097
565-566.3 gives -0.186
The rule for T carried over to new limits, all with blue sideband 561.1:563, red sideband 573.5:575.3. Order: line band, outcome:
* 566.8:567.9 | -0.121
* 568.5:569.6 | 0.053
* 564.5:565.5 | -0.245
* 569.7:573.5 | 0.049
